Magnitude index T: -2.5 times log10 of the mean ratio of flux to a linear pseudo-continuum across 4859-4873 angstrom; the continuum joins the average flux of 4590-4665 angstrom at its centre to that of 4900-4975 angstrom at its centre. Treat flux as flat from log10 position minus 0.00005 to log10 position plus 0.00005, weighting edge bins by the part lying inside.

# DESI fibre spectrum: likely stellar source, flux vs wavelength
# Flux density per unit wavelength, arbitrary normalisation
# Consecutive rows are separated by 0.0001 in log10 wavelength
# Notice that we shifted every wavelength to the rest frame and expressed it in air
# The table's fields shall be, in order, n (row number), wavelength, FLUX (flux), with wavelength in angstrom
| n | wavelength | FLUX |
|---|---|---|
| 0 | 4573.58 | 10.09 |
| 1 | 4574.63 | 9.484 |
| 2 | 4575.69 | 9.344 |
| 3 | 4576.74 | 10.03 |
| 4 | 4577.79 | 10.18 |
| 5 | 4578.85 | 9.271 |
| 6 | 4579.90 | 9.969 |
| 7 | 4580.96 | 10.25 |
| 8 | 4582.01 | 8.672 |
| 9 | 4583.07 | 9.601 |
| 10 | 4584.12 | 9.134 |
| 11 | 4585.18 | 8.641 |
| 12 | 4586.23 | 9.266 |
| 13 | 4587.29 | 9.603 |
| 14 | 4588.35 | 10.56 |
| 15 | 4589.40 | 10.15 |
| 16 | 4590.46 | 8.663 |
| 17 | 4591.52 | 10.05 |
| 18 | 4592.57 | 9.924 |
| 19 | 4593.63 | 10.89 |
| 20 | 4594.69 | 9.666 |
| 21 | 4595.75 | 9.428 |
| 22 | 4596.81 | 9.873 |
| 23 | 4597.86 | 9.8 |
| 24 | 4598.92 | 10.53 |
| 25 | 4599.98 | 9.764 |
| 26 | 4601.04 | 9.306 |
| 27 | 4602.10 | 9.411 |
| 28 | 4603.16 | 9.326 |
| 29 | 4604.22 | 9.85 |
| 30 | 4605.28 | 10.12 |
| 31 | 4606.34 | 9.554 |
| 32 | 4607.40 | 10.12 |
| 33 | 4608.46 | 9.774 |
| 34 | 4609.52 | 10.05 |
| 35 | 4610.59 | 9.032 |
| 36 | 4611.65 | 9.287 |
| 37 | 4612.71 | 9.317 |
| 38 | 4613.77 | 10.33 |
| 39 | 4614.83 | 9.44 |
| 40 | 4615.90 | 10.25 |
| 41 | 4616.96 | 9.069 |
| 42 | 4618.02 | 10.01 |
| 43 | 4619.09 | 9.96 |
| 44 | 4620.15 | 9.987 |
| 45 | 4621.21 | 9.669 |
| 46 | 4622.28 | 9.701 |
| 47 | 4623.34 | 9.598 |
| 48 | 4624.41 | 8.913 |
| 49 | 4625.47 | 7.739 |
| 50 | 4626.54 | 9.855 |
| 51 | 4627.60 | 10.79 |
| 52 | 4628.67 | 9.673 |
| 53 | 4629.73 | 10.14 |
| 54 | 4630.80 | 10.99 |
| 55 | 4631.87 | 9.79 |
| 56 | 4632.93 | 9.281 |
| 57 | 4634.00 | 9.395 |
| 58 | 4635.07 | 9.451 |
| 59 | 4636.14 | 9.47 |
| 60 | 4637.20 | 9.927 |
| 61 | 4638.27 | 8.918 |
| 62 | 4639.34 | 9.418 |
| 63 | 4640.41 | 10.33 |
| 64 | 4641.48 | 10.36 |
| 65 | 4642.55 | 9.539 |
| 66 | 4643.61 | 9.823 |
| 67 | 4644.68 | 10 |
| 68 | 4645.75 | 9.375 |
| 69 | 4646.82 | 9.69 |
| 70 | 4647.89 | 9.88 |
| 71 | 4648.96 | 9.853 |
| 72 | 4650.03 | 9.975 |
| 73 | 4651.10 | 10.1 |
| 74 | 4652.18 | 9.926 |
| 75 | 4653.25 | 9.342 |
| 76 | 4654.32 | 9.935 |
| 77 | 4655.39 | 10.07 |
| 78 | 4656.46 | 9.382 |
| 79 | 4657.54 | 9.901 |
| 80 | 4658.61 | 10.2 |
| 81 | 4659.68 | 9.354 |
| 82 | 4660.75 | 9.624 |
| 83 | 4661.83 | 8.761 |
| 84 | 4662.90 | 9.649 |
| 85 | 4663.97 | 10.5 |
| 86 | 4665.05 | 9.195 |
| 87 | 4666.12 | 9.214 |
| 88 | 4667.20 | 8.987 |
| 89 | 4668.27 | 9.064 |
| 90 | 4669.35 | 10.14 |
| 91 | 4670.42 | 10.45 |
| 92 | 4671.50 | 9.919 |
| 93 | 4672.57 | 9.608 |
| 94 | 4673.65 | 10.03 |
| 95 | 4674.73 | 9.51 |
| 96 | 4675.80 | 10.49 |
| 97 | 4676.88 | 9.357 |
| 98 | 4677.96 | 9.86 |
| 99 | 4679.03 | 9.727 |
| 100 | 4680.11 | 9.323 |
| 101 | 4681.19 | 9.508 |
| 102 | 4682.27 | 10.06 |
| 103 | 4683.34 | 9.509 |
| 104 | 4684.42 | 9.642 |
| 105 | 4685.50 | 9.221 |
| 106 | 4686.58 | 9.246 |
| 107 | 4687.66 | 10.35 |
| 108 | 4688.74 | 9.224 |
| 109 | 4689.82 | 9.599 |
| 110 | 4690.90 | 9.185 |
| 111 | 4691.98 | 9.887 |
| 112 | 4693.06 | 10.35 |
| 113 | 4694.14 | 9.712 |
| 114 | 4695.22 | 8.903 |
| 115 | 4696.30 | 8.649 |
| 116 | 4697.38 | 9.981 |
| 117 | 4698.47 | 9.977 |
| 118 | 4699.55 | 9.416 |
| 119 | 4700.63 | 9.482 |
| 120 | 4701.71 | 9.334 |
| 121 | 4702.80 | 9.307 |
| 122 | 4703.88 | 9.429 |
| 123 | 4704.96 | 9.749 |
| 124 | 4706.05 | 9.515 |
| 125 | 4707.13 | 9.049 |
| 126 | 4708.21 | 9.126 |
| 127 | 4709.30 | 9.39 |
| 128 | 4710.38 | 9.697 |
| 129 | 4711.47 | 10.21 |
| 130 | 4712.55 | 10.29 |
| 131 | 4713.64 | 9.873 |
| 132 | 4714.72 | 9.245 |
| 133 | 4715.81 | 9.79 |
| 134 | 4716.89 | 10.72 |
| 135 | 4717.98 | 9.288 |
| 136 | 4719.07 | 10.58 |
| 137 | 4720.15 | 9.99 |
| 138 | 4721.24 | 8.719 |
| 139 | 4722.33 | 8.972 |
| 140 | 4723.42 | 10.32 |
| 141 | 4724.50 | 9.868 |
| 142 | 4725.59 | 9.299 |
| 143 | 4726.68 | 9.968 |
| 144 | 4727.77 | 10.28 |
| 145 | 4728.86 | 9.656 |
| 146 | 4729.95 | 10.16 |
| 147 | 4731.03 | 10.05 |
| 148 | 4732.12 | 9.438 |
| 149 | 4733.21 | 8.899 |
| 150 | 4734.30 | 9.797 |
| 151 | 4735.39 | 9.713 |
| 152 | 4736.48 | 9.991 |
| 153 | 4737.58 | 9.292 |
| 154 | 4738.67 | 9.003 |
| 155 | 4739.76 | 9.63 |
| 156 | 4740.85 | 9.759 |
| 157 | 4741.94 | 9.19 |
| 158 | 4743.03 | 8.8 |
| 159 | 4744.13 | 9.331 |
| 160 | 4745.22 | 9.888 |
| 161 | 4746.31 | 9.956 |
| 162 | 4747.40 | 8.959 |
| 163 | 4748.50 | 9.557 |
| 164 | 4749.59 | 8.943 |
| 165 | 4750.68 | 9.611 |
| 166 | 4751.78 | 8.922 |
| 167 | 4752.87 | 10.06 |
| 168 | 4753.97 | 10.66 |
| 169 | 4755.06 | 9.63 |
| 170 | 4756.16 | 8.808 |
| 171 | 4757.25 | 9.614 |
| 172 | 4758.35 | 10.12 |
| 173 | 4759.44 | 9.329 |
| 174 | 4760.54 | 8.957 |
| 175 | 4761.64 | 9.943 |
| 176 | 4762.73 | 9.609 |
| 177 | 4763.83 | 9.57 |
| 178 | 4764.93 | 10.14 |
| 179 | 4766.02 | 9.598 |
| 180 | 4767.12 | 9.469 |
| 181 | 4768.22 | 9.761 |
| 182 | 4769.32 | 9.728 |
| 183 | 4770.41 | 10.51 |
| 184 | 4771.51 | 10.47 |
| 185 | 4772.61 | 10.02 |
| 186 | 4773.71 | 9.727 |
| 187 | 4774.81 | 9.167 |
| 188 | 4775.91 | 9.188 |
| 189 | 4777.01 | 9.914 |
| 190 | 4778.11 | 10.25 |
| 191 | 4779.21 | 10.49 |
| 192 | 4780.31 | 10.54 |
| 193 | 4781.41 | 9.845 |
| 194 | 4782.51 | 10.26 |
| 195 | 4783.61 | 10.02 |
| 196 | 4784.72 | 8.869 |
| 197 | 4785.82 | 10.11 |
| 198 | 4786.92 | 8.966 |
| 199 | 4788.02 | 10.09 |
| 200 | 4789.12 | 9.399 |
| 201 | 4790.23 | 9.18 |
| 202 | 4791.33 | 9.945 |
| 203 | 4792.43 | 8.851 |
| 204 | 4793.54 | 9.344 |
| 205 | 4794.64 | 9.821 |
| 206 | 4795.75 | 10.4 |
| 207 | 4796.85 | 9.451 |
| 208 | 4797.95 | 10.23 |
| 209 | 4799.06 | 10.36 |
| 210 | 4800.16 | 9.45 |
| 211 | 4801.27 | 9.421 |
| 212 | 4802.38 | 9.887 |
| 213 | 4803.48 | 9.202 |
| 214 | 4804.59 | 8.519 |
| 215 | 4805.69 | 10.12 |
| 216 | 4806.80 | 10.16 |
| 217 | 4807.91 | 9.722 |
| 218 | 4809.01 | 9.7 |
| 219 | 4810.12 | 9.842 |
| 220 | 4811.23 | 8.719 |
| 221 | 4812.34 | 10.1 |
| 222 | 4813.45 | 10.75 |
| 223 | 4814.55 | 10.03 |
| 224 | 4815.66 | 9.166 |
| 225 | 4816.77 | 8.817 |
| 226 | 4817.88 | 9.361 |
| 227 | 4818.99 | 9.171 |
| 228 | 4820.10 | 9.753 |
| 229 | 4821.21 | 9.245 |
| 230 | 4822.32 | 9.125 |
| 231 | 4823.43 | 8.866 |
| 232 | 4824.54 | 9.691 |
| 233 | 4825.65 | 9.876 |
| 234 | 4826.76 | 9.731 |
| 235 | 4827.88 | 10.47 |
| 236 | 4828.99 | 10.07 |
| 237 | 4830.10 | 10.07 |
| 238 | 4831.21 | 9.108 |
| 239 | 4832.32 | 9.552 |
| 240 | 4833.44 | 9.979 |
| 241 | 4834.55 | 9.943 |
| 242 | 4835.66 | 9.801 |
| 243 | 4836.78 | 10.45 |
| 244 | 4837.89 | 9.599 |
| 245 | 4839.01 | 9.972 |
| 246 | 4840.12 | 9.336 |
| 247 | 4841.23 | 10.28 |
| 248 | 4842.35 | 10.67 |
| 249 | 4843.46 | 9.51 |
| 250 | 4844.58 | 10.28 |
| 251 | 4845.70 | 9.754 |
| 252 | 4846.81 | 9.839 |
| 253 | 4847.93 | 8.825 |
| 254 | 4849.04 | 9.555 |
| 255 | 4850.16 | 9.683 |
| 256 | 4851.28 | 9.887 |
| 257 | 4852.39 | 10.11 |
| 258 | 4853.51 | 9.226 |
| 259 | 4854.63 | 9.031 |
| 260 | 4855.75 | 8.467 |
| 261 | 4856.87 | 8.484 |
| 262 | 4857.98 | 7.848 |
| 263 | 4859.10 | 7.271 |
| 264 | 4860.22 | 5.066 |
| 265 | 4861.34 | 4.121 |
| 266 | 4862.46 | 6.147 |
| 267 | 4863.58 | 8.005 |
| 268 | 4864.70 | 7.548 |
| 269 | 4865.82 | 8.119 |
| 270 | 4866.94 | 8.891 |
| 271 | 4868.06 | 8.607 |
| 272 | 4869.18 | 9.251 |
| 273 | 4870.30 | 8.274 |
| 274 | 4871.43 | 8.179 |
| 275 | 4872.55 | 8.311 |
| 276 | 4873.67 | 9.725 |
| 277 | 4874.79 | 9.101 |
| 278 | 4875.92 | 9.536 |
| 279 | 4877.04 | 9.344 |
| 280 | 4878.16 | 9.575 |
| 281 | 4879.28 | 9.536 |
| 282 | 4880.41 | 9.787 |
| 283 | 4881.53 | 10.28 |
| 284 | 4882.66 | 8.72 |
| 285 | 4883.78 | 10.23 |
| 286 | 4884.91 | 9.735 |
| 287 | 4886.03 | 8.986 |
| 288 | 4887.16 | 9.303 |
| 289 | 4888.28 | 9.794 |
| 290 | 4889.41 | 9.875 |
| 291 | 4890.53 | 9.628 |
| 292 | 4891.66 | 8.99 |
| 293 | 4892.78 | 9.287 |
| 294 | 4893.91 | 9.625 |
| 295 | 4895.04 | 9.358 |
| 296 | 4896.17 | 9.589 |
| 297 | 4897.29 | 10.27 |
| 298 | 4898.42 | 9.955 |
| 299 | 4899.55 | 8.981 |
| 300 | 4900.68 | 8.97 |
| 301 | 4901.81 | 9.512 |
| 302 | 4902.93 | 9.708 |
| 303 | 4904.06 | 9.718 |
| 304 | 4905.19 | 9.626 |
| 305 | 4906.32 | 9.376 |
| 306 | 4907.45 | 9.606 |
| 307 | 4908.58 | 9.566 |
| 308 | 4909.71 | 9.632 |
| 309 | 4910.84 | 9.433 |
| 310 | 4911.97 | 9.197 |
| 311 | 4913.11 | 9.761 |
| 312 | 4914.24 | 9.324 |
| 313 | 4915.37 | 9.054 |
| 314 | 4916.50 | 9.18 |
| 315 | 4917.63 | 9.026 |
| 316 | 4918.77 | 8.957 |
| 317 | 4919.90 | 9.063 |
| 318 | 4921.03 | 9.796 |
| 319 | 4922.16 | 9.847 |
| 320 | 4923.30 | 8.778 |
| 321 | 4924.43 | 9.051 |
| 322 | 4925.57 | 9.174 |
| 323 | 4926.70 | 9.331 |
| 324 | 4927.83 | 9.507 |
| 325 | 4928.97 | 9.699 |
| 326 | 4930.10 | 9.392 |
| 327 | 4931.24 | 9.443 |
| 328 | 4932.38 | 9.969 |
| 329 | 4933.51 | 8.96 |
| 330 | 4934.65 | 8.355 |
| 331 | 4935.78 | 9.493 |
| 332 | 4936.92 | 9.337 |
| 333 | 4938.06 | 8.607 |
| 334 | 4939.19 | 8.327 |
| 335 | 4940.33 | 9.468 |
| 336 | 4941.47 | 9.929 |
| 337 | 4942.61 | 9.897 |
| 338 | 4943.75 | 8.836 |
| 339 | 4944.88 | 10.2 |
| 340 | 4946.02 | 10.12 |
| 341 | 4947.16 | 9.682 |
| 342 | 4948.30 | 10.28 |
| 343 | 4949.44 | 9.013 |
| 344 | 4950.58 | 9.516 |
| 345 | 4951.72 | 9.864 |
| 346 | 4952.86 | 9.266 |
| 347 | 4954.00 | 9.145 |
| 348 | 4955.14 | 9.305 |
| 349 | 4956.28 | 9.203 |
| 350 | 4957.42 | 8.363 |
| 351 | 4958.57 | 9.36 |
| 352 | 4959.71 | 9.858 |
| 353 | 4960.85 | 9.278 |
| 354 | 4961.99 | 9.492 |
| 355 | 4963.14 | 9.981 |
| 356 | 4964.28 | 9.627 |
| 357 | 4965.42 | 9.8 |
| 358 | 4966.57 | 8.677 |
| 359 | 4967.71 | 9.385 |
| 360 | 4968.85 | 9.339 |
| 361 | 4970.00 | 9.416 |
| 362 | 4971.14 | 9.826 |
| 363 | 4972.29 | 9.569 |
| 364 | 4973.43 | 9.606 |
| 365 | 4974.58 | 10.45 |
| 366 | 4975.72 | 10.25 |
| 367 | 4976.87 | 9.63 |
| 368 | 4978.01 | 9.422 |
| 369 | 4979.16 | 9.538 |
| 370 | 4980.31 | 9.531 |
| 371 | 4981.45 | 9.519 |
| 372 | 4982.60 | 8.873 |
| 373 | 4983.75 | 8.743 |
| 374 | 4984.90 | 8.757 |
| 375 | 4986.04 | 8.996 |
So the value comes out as 0.25 mag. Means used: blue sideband 9.73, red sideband 9.41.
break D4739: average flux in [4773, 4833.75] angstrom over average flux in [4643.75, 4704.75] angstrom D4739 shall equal 1.0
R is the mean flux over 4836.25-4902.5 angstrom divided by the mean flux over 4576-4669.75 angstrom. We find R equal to 0.94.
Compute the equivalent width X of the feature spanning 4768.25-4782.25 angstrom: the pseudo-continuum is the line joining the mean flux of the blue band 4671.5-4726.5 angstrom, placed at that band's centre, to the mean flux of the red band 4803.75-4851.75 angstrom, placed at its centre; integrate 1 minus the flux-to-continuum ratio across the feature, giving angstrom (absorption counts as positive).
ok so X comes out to -0.5 angstrom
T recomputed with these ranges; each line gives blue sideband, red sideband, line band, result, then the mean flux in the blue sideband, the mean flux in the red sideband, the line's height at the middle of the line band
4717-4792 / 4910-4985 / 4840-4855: -0.021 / 9.68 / 9.4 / 9.54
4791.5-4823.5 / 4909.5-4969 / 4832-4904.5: 0.039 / 9.59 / 9.37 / 9.49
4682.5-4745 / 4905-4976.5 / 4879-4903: -0.010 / 9.6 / 9.43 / 9.46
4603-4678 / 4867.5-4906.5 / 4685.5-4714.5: 0.008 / 9.71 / 9.39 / 9.64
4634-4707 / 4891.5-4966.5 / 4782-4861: 0.001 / 9.65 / 9.41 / 9.51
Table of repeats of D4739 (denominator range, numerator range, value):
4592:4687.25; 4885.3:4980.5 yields 0.97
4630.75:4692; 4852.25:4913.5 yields 0.93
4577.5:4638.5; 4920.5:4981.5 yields 0.98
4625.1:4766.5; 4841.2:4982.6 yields 0.96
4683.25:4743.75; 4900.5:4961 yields 0.98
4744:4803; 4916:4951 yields 0.96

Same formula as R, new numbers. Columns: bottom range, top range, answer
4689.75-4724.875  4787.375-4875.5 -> 0.96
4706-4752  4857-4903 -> 0.92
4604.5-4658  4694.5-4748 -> 0.99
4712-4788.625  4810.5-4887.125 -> 0.95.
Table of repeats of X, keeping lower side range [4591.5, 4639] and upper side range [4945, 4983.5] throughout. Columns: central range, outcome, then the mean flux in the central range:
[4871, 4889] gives 0.32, 9.4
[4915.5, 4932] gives 0.41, 9.3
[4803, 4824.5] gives 0.24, 9.5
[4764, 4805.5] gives -0.54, 9.75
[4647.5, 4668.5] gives 0.09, 9.65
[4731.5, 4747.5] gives 0.31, 9.46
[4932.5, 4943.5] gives 0.41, 9.18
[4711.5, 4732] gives -0.39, 9.84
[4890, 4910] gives 0.08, 9.52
